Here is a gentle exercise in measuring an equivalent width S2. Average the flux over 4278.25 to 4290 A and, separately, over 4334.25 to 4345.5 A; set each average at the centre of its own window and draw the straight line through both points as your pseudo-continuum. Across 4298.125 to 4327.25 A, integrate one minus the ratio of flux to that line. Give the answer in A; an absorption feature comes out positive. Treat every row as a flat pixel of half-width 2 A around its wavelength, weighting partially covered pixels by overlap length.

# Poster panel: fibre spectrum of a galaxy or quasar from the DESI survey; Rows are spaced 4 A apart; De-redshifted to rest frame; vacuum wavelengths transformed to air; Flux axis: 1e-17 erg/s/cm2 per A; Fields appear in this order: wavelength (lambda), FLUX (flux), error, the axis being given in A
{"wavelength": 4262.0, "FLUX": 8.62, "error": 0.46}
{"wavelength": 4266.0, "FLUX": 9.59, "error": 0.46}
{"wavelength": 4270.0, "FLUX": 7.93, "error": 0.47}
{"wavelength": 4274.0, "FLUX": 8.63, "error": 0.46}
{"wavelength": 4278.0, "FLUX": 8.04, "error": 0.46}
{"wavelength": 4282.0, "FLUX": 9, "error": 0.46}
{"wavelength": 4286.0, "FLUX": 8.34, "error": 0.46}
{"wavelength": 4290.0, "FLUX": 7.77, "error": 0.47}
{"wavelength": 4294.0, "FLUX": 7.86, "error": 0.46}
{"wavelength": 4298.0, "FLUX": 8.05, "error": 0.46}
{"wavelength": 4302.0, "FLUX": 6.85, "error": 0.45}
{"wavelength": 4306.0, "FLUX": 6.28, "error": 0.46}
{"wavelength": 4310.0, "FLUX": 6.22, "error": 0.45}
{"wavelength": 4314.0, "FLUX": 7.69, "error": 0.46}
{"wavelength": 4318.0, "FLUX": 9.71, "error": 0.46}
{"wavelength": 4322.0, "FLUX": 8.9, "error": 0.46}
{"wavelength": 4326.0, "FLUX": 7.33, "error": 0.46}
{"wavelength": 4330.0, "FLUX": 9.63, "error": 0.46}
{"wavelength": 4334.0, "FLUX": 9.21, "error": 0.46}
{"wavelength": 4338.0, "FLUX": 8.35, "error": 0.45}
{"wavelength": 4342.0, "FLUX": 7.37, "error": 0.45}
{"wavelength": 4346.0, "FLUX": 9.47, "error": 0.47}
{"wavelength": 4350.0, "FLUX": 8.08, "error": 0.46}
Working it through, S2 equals 2.60 A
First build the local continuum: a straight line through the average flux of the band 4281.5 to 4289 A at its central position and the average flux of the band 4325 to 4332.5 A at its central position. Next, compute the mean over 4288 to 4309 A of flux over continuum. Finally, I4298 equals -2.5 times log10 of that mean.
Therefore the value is 0.17 mag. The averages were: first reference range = 8.48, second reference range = 8.68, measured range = 7.31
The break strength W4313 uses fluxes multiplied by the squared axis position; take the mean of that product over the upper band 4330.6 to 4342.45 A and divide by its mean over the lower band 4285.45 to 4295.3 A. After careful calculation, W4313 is 1.1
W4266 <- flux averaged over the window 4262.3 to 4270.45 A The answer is 8.89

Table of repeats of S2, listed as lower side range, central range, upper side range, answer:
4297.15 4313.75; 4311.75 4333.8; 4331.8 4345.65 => -2.8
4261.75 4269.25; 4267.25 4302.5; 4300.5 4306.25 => -1.7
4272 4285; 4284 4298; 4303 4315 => -0.4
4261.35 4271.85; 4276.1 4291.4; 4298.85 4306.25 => -0.9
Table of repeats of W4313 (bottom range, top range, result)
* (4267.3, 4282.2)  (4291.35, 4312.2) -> 0.86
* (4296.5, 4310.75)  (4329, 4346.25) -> 1.29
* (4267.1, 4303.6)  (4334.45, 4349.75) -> 1.07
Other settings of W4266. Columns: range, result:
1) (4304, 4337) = 8.13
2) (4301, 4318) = 7.1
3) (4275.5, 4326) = 7.88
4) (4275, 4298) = 8.21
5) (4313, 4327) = 8.54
